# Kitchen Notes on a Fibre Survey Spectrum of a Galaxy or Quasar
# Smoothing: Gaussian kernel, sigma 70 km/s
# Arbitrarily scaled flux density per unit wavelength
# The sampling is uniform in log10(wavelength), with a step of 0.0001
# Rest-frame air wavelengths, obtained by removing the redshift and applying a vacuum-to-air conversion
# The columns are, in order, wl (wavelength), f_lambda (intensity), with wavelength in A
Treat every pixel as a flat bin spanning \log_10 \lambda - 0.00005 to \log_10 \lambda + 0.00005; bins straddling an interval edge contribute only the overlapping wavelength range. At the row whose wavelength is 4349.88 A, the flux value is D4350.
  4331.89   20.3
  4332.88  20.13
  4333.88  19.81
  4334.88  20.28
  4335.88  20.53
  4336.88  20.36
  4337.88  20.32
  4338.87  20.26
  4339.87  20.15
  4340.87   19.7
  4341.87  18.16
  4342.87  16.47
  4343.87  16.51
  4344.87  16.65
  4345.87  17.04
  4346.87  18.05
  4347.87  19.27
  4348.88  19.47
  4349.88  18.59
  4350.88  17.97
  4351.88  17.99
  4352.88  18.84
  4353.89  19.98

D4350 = 18.59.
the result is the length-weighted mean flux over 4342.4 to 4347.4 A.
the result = 17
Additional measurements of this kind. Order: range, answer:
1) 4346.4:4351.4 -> 18.7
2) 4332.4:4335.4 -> 20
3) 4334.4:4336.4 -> 20.4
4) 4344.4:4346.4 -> 16.9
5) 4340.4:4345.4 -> 17.5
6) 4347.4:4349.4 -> 19.3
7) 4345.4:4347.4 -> 17.6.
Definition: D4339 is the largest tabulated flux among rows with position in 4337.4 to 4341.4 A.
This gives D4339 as 20.32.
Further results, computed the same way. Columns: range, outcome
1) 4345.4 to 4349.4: 19.47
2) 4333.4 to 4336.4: 20.53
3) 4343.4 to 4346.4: 17.04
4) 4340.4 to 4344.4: 19.7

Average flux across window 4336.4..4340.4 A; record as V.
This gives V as 20.3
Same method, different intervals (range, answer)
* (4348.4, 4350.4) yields 19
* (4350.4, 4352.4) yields 18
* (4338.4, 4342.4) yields 19.5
